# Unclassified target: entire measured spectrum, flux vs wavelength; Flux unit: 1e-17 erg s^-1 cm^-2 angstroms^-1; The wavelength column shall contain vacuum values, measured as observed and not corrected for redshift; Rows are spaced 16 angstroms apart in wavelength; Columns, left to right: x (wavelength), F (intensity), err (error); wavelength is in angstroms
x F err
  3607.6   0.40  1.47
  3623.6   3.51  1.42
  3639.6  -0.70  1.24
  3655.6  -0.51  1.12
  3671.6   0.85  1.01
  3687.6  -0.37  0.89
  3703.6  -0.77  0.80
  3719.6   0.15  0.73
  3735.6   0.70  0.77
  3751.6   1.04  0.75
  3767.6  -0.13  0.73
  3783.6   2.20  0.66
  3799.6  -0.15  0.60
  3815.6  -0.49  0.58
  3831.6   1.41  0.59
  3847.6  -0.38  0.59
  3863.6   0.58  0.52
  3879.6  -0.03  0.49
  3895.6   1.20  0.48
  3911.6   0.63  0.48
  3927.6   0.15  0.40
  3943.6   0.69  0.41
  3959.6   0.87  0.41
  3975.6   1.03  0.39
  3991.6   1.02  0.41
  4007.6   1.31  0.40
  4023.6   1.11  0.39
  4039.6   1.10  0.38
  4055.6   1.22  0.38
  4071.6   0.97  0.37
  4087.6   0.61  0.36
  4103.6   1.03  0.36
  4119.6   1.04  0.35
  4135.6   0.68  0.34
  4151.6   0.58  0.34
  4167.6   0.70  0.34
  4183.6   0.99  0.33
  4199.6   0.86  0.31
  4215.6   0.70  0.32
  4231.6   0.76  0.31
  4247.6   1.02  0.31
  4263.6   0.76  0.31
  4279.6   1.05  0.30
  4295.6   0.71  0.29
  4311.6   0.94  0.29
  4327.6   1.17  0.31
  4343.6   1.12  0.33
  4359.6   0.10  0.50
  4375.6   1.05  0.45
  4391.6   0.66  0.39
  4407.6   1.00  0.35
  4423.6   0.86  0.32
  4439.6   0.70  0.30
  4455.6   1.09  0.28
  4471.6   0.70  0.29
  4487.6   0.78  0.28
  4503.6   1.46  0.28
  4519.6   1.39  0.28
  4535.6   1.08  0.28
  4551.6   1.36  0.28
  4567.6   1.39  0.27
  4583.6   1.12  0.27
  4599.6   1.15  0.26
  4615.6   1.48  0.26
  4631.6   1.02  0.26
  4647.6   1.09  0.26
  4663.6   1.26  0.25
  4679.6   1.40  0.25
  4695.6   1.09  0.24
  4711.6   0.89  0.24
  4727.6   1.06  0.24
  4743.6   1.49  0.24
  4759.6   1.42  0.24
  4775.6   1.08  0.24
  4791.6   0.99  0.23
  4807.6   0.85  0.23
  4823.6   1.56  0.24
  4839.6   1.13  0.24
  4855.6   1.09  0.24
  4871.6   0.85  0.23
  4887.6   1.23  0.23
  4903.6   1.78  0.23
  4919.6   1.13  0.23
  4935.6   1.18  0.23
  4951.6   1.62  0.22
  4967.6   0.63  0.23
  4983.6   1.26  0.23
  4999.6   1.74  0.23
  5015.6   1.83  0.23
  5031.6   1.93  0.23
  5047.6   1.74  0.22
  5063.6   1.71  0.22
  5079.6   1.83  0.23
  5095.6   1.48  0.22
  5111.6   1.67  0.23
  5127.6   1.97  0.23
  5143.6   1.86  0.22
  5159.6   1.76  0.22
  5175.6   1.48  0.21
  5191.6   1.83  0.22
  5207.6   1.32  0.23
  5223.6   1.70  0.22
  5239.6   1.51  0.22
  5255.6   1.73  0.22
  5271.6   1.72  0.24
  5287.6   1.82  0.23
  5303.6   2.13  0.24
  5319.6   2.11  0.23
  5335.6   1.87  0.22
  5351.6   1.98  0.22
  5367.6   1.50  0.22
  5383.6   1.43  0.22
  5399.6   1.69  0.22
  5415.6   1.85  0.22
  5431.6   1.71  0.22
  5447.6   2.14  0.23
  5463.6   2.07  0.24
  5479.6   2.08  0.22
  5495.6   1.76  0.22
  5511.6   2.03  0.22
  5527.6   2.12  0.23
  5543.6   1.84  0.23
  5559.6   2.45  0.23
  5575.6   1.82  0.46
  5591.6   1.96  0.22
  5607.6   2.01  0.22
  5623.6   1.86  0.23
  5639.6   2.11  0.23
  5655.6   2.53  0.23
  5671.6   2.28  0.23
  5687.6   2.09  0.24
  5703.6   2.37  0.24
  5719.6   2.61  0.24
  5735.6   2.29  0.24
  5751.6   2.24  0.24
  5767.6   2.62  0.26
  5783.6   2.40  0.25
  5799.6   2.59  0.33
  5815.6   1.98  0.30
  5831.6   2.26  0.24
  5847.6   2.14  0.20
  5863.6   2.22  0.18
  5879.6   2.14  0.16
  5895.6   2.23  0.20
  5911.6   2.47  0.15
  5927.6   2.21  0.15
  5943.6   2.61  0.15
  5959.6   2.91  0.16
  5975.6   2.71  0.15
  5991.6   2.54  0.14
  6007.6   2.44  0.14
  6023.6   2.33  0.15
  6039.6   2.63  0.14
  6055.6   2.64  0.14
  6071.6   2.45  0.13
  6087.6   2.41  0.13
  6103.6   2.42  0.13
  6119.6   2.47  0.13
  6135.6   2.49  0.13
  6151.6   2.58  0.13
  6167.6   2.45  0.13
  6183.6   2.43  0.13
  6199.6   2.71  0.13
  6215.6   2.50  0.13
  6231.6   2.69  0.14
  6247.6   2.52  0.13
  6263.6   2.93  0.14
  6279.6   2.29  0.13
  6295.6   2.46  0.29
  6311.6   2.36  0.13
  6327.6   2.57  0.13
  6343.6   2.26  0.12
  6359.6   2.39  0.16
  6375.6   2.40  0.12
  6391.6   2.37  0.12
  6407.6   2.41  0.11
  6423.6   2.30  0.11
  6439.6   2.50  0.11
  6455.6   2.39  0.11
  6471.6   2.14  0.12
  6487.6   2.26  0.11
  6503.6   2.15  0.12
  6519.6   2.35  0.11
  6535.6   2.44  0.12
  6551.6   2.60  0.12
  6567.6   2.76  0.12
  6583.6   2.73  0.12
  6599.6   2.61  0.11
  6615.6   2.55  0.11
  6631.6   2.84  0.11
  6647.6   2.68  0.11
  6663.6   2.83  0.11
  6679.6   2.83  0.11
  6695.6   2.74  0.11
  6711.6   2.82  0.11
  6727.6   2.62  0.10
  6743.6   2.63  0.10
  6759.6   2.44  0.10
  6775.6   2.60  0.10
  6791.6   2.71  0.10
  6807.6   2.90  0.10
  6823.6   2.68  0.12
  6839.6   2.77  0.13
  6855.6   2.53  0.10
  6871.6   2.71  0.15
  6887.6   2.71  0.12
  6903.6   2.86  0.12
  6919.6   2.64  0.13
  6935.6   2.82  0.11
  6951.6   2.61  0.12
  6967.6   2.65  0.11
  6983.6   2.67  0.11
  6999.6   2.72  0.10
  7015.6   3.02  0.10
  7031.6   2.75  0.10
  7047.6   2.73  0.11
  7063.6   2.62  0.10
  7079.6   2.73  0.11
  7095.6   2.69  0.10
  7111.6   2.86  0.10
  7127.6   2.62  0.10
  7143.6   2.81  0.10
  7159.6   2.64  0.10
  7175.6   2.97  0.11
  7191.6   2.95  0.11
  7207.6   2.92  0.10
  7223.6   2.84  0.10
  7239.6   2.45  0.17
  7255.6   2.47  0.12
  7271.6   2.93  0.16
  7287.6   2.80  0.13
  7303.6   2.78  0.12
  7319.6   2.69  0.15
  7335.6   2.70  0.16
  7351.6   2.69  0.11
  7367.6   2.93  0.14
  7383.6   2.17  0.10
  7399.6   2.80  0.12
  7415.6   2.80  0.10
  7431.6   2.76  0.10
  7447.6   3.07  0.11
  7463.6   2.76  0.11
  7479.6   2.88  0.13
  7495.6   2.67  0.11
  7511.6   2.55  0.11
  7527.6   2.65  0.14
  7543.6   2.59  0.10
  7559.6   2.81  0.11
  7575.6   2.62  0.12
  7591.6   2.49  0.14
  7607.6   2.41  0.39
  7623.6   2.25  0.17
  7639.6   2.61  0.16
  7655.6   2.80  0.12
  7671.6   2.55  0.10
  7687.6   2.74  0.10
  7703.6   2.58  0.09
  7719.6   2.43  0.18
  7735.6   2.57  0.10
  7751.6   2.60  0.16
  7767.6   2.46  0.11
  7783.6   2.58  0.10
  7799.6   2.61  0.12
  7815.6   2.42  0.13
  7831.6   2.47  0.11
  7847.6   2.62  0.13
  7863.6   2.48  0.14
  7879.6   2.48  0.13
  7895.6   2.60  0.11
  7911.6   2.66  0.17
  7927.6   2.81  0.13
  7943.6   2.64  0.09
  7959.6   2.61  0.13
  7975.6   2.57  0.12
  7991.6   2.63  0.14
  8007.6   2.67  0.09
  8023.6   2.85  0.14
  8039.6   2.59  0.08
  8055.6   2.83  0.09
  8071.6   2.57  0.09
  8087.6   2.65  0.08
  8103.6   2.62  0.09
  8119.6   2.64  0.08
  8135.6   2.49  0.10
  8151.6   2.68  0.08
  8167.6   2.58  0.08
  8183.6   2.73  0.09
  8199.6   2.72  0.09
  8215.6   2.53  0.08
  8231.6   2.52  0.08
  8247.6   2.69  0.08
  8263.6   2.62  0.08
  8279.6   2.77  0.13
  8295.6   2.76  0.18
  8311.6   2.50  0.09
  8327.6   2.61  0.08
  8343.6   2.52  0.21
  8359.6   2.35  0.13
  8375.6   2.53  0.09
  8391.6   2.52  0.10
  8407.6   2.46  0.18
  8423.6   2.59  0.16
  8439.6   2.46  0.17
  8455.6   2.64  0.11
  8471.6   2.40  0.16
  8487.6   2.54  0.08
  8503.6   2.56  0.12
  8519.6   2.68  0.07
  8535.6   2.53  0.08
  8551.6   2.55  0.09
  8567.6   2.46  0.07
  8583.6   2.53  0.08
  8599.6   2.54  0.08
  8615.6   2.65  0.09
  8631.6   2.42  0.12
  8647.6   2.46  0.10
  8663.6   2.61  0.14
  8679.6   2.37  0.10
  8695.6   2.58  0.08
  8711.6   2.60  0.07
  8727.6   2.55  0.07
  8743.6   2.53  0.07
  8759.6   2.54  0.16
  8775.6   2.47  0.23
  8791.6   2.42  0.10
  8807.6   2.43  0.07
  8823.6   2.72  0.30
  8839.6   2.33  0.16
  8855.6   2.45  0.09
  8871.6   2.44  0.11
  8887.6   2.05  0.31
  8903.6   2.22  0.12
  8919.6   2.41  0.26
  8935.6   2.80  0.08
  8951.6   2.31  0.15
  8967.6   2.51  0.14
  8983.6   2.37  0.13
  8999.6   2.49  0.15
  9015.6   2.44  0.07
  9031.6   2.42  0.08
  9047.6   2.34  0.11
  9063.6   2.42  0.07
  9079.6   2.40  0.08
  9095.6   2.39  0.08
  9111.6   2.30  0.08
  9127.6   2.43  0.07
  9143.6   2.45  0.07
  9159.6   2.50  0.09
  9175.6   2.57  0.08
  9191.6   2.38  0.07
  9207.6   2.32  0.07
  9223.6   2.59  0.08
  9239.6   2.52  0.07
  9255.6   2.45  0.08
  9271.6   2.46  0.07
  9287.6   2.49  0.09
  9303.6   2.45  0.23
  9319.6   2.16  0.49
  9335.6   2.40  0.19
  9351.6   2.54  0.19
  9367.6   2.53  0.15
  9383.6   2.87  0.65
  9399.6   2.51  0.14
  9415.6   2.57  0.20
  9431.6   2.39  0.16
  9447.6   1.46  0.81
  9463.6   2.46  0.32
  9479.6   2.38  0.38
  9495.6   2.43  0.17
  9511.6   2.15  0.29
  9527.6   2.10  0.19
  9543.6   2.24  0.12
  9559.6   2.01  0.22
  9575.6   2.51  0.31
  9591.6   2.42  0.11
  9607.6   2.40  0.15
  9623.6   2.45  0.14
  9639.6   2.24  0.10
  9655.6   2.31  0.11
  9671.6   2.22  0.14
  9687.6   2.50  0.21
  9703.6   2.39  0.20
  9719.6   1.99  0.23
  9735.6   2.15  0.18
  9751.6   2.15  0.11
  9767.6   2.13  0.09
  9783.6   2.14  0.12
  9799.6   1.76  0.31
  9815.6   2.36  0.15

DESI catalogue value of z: 0.253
